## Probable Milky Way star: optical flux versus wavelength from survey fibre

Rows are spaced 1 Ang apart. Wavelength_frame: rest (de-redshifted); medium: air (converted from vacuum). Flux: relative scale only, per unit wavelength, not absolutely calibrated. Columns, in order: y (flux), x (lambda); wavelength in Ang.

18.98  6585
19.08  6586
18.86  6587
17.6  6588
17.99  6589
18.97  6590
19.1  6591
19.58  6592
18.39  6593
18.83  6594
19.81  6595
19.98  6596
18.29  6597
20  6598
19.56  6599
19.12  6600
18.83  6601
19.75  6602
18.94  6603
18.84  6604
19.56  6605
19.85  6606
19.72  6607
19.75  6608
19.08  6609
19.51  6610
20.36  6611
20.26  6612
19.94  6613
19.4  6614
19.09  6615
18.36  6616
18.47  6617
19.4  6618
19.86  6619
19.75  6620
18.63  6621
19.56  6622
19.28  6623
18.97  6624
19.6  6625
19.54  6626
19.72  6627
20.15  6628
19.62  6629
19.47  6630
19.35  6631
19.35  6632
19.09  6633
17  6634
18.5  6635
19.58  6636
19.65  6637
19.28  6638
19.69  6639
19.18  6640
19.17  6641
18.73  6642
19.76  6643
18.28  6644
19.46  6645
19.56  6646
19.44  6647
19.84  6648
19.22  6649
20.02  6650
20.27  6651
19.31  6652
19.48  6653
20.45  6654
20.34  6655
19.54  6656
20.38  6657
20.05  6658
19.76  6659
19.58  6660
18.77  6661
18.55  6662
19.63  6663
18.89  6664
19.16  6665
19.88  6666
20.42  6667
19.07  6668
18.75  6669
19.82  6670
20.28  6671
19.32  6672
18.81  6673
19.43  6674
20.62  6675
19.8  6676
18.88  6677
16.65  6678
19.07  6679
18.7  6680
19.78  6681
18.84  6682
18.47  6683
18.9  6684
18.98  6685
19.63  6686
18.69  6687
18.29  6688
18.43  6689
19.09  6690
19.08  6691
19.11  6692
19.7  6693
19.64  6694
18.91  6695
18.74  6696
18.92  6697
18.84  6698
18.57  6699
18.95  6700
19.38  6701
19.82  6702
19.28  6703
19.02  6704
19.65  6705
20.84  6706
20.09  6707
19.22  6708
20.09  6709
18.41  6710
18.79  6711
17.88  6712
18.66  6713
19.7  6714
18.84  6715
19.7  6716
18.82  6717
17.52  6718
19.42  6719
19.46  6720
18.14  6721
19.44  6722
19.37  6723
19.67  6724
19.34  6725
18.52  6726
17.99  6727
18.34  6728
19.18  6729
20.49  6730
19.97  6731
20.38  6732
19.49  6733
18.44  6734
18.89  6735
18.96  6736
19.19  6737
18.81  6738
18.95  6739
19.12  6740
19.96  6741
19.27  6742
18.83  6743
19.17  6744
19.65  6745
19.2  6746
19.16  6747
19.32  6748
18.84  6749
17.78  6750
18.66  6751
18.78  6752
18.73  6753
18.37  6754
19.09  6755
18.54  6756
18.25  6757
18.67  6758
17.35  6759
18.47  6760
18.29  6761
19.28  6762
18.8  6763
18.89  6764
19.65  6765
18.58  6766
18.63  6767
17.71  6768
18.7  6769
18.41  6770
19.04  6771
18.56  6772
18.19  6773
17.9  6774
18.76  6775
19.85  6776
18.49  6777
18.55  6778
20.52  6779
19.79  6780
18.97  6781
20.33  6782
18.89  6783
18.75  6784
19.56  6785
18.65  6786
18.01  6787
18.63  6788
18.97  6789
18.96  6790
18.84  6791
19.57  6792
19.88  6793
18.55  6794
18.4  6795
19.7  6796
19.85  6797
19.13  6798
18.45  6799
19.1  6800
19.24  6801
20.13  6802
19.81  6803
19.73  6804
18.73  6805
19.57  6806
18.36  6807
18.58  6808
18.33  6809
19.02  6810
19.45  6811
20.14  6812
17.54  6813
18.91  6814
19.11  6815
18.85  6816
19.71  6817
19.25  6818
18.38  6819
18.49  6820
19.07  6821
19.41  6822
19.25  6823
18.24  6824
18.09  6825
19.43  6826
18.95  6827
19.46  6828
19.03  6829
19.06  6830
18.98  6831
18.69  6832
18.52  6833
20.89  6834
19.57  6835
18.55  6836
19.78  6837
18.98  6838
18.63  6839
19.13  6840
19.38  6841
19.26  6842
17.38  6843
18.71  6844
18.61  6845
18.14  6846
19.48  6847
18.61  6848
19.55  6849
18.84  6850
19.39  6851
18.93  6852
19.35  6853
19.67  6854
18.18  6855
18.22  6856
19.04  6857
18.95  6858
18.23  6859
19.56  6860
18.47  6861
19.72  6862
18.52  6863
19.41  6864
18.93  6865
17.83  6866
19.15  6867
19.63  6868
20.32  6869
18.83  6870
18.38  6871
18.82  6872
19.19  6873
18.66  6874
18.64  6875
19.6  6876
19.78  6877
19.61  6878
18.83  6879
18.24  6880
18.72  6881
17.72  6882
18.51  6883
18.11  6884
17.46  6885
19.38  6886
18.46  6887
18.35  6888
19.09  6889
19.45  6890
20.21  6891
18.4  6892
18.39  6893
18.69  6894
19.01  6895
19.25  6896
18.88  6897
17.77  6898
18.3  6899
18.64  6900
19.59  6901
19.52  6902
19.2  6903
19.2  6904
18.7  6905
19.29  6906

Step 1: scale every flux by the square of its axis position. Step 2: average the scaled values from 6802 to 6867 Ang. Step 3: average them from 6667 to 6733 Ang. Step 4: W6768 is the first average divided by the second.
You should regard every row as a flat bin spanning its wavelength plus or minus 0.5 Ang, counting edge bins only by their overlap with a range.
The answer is 1.03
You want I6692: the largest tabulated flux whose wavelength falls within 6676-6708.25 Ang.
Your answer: 20.84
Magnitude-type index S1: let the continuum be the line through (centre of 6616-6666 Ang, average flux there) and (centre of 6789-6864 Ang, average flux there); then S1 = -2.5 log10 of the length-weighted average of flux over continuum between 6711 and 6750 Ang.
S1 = 0.01 mag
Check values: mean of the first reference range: 19.4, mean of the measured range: 19.1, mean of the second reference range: 19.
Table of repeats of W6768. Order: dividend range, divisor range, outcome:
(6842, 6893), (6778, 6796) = 1.01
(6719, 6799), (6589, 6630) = 1.02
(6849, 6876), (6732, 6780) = 1.04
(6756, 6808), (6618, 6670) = 1.02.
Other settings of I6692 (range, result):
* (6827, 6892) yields 20.89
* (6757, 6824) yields 20.52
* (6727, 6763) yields 20.49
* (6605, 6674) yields 20.45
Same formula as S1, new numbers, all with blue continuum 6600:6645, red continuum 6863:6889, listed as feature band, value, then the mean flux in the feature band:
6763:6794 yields 0.005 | 18.9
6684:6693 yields 0.013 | 19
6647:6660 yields -0.034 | 19.9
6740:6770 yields 0.016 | 18.8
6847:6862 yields -0.006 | 19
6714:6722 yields 0.011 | 18.9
